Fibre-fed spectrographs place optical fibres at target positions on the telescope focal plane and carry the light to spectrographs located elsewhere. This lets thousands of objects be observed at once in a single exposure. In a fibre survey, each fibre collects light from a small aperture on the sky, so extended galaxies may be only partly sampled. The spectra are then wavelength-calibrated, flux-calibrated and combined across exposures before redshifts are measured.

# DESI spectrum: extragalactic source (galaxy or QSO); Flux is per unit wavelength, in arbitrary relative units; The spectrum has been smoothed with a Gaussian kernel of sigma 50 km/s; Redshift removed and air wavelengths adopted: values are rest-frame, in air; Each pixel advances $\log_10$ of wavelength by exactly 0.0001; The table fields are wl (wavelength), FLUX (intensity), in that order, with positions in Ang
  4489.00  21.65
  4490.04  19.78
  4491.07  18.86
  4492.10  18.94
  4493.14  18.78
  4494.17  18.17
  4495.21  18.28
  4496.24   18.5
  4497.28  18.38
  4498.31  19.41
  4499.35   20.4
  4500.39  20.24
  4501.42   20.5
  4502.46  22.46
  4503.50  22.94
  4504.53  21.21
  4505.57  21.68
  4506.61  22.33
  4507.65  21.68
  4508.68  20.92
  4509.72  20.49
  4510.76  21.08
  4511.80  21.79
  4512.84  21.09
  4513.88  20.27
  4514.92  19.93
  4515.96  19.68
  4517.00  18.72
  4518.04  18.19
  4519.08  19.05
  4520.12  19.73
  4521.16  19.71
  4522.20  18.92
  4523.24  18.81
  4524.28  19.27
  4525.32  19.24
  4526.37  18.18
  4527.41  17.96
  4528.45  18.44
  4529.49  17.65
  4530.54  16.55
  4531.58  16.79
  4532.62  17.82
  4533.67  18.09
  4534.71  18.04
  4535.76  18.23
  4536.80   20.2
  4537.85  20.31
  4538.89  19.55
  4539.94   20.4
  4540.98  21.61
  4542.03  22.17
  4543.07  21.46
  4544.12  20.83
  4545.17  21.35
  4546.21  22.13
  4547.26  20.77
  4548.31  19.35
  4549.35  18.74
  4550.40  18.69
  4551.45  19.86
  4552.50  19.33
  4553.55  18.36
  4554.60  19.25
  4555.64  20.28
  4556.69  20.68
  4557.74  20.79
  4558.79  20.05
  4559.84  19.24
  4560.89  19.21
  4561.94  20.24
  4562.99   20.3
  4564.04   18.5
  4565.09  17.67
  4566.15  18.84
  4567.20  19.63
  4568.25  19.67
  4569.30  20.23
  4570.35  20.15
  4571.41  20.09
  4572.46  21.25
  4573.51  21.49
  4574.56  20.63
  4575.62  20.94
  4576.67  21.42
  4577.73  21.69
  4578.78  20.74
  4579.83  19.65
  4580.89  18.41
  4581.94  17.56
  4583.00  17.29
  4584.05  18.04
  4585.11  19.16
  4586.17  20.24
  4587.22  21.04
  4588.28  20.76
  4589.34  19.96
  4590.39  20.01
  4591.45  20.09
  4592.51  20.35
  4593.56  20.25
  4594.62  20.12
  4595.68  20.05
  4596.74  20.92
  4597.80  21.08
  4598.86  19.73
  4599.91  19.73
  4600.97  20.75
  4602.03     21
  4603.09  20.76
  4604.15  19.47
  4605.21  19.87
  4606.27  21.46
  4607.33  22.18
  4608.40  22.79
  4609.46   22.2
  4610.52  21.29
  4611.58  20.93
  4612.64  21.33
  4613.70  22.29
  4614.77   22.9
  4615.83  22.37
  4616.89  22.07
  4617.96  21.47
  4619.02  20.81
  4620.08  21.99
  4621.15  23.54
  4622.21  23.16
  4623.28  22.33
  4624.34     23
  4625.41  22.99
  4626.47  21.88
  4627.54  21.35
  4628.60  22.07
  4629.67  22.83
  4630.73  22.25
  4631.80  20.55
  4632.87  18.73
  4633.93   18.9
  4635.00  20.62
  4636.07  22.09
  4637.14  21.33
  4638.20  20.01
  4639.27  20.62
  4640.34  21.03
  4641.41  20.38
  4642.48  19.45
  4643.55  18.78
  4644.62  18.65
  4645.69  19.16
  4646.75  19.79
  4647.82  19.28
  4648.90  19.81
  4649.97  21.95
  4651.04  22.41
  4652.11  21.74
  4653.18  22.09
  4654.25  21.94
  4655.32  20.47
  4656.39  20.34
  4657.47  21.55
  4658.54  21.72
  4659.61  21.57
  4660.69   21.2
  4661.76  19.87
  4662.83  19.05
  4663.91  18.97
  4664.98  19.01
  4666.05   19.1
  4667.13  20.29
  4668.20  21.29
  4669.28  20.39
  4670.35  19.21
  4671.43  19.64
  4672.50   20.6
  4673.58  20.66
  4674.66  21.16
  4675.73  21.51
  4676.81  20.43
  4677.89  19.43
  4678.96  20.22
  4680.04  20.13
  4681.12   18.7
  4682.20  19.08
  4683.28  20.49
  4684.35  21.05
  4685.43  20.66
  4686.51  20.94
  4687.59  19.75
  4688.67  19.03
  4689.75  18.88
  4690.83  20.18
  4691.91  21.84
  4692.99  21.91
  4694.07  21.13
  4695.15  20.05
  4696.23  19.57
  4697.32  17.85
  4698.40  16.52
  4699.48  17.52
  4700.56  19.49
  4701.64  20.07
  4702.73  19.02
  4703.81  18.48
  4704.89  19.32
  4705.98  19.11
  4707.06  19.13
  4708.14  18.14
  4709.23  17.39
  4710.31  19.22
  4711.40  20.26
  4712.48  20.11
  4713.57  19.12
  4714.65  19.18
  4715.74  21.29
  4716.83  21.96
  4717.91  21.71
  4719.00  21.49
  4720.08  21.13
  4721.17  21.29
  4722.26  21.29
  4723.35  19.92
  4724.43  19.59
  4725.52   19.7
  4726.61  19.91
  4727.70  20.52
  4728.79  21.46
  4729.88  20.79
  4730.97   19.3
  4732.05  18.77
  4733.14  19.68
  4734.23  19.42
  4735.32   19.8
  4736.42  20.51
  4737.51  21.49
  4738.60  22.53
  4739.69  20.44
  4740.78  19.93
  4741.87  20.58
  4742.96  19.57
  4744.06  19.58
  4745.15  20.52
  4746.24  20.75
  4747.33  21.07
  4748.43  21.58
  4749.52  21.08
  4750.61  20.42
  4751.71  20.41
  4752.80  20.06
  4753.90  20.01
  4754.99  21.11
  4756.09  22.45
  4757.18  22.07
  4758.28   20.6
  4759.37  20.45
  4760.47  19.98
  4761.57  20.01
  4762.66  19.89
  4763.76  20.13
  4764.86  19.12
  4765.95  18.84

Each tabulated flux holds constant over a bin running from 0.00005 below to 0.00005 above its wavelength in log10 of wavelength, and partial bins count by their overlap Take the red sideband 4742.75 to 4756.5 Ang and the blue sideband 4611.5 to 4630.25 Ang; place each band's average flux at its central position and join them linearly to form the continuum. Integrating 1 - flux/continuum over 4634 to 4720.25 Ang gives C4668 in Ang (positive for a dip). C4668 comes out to 5.7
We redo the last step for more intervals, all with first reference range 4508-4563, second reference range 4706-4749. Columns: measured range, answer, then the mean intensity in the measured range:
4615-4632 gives -2.0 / 22.2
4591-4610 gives -0.8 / 20.7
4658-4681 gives -0.2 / 20.2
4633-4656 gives -0.6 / 20.5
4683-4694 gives -0.2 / 20.5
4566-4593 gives -0.3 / 20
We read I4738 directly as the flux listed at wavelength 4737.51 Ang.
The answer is 21.49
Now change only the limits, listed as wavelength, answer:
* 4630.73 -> 22.25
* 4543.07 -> 21.46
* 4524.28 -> 19.27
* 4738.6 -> 22.53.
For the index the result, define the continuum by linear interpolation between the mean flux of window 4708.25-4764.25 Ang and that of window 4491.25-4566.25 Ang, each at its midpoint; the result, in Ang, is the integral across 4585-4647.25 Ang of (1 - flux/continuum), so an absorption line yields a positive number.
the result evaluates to -3.0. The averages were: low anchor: 19.7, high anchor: 20.4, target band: 21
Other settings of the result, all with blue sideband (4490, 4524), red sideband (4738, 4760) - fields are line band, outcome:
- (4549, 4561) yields 0.36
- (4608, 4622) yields -1.14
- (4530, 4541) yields 0.75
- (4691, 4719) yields 1.37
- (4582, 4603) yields 0.31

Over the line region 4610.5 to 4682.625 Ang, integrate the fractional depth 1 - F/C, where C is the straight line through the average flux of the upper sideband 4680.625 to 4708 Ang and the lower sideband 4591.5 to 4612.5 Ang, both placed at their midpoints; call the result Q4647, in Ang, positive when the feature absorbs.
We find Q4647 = -2.3 Ang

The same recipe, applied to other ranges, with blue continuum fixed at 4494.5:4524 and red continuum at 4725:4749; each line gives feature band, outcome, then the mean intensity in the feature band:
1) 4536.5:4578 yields 0.1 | 20.2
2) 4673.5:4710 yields 1.2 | 19.7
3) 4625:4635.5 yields -0.5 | 21.2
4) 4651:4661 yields -0.6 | 21.5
